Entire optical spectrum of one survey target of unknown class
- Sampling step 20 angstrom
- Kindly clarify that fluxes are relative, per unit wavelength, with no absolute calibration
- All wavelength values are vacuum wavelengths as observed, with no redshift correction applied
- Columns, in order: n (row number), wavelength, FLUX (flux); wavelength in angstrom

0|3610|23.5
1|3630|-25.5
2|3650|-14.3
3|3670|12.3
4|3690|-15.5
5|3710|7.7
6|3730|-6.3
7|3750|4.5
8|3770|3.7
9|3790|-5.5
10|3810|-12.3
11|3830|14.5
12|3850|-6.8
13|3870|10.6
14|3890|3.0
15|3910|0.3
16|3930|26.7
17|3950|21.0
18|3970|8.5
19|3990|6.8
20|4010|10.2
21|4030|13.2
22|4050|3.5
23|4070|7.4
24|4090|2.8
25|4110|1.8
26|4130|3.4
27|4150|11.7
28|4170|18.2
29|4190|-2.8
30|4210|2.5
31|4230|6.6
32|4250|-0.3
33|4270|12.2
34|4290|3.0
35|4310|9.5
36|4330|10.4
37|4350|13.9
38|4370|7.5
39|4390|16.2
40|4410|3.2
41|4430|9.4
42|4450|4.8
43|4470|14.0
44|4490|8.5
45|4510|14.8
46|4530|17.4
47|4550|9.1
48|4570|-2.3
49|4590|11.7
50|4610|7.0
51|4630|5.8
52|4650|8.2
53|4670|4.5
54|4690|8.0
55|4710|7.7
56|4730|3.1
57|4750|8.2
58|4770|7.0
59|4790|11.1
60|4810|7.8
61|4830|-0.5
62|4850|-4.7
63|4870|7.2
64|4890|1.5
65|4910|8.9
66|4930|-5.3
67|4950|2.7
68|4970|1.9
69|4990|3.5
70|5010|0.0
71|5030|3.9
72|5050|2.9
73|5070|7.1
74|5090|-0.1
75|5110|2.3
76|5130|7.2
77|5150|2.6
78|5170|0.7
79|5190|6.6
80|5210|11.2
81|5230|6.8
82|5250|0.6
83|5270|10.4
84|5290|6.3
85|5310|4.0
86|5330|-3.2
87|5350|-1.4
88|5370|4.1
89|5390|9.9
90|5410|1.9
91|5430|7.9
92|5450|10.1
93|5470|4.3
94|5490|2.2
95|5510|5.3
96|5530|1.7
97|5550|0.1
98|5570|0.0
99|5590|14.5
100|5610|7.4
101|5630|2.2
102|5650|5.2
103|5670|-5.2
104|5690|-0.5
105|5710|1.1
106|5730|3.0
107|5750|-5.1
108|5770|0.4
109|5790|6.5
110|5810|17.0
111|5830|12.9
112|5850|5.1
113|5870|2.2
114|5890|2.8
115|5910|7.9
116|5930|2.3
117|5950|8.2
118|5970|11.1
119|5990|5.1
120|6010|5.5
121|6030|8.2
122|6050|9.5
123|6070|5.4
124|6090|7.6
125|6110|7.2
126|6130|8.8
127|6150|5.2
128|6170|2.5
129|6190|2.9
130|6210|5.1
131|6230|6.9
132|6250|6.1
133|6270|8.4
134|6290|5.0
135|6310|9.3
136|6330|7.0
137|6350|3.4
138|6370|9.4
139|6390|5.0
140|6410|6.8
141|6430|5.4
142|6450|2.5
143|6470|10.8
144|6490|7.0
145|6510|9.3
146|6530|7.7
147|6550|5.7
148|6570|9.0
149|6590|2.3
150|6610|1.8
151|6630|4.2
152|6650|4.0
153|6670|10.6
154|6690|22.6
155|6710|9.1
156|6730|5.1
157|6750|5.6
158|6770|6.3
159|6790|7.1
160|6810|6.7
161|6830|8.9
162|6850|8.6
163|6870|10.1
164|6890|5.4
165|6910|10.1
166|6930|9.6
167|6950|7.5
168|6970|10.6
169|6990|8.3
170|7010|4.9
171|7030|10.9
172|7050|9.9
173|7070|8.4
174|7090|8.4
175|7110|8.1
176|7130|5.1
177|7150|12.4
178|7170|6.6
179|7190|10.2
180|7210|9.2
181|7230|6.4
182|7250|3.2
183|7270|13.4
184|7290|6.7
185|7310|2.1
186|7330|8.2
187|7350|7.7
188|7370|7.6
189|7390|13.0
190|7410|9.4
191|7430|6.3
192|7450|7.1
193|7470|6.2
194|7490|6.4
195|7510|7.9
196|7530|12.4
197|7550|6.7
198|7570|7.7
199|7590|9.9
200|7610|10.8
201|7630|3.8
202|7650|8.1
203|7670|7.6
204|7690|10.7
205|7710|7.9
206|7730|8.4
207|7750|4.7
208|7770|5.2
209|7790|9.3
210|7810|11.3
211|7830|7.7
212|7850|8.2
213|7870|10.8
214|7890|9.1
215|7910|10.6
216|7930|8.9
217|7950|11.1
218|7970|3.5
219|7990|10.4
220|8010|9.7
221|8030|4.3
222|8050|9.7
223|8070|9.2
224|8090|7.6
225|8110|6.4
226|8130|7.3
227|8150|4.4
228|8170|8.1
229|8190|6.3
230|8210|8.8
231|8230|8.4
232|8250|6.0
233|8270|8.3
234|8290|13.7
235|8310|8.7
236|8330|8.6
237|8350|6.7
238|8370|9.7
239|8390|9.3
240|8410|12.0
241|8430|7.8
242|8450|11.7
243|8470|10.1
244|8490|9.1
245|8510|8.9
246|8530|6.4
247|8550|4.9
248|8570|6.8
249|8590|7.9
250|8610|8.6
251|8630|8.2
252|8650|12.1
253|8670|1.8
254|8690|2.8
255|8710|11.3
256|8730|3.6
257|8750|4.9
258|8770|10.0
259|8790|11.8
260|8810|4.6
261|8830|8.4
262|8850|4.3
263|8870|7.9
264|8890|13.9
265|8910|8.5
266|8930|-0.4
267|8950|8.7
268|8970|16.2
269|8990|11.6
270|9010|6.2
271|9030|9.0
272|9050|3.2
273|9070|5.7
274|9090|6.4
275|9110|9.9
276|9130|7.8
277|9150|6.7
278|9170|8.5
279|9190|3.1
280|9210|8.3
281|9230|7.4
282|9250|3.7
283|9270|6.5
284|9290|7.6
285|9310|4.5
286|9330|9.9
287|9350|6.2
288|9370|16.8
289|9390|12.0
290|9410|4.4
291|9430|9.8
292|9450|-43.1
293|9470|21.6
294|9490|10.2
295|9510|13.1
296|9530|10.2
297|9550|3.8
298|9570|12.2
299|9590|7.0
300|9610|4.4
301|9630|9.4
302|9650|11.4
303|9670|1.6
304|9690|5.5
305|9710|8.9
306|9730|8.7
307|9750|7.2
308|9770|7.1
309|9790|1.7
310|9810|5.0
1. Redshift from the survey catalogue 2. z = 0.792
